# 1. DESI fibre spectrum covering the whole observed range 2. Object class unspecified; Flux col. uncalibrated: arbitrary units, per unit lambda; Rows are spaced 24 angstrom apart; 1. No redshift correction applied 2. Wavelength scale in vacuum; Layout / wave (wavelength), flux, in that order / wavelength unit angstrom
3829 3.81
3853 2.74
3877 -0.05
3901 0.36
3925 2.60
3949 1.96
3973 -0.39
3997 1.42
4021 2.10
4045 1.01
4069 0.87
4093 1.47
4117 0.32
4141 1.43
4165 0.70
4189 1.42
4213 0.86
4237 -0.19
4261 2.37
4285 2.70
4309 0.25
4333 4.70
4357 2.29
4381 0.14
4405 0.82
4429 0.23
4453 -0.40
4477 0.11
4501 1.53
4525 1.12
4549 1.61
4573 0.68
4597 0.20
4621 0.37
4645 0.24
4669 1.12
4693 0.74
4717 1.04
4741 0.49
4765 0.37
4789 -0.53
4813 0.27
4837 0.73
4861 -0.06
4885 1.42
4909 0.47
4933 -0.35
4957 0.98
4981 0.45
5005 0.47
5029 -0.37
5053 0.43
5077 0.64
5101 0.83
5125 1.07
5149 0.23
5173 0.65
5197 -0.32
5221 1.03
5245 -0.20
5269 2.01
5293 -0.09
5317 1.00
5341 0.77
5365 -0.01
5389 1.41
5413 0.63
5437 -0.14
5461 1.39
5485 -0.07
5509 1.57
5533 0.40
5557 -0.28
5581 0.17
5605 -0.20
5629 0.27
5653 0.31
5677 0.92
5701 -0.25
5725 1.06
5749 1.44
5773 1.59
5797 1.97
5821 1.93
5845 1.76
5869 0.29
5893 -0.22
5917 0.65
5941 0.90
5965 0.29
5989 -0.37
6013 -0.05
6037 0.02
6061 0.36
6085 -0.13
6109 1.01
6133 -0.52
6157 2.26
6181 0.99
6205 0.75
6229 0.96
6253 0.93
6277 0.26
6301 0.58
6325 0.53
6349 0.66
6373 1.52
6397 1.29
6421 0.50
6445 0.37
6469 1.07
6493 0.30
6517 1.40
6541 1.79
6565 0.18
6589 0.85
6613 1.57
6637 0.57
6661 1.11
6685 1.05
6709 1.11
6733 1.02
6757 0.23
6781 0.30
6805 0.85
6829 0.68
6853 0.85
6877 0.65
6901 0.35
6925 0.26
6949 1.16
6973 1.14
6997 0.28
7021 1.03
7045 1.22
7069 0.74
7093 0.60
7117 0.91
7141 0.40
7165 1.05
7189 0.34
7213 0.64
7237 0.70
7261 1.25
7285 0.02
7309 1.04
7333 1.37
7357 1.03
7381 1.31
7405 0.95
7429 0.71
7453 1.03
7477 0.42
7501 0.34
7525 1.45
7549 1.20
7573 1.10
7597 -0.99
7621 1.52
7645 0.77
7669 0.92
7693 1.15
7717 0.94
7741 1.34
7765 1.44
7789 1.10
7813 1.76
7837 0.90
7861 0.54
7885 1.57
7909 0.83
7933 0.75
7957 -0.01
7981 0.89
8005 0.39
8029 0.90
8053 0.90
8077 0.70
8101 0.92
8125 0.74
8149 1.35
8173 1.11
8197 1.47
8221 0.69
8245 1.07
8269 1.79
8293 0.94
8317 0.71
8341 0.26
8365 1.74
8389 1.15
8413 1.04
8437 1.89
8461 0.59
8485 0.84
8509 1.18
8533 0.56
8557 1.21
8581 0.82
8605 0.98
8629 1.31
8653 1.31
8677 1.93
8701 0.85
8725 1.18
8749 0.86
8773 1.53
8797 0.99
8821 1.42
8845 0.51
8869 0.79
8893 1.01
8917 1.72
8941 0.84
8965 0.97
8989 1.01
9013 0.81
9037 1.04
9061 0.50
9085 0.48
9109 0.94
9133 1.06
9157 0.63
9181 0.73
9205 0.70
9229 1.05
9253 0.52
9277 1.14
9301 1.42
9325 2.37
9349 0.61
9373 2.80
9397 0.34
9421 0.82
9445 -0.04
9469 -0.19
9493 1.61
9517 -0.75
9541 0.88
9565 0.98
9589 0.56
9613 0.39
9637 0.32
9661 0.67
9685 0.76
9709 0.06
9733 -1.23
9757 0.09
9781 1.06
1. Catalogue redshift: 0.651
